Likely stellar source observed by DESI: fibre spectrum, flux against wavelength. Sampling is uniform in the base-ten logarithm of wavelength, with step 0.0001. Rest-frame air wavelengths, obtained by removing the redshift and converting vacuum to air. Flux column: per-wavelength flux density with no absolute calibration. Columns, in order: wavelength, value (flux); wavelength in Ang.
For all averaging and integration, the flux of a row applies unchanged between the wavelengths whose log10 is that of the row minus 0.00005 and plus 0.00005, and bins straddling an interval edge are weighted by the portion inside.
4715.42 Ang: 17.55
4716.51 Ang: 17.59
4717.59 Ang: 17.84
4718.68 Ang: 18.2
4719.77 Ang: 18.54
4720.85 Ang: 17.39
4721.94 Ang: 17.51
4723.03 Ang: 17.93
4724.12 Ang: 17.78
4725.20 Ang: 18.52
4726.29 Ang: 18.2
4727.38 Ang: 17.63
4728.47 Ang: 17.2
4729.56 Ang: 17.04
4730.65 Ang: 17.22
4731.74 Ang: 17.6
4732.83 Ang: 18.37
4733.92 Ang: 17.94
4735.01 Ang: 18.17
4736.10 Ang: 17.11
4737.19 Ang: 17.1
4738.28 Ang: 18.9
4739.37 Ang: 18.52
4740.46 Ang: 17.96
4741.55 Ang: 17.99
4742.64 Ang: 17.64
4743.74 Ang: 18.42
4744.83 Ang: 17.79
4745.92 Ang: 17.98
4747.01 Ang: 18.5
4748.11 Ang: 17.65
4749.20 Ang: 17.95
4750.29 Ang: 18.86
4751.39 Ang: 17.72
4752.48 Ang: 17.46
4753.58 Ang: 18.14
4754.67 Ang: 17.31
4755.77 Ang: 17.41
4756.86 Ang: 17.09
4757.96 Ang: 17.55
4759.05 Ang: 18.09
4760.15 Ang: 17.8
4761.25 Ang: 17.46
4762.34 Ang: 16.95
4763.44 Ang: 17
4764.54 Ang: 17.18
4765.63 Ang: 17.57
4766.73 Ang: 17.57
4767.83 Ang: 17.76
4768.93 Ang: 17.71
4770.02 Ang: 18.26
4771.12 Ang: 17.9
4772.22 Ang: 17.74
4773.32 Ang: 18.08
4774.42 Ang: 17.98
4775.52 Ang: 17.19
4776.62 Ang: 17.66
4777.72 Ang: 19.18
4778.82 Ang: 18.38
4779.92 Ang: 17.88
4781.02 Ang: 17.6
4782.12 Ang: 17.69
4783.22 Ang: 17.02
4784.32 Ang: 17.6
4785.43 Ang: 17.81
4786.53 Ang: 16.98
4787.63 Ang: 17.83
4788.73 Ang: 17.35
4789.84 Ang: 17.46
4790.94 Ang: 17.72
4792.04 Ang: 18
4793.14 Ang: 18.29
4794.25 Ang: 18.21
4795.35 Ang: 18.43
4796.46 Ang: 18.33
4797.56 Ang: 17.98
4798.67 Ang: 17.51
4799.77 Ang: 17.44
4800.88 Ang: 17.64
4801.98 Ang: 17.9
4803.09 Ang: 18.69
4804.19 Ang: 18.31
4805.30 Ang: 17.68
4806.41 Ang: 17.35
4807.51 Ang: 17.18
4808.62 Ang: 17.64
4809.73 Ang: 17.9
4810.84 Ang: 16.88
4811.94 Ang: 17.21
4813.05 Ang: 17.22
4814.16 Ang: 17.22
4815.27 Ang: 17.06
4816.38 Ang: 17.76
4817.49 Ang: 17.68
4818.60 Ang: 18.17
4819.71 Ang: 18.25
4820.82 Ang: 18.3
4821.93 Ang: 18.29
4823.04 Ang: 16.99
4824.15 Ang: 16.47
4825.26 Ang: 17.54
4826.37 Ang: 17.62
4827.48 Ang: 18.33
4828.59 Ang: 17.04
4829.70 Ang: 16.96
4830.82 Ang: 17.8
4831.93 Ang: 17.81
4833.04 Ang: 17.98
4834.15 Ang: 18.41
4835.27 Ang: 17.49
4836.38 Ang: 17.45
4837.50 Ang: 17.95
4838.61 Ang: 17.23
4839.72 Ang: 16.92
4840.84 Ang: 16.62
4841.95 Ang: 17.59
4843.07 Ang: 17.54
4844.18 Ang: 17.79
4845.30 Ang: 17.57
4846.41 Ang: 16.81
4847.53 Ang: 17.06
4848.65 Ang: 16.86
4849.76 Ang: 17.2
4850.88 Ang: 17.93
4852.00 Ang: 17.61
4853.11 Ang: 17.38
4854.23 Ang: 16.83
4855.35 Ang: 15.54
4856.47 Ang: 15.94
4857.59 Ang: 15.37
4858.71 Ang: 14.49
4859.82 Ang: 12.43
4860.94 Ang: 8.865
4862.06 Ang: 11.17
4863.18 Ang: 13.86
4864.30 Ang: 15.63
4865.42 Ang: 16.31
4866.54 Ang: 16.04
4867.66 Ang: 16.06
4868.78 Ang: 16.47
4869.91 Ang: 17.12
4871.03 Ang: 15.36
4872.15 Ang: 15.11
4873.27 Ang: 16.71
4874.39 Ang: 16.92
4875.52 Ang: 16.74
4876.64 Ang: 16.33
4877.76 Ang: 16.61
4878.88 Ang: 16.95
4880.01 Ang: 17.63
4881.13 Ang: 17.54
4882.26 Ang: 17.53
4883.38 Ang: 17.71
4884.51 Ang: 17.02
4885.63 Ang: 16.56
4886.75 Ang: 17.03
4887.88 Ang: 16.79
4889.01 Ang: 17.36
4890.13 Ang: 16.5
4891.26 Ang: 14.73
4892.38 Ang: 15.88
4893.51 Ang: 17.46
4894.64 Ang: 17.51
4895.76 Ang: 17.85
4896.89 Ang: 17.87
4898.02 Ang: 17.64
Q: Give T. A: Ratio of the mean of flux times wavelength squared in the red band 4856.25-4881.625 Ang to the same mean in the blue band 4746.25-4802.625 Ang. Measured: 0.9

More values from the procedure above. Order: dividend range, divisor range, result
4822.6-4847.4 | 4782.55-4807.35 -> 1.00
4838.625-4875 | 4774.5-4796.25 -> 0.92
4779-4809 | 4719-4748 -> 1.02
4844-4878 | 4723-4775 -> 0.93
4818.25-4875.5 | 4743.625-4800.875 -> 0.96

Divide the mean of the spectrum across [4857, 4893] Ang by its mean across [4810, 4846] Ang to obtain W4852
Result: 0.9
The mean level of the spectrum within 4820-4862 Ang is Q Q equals 16.8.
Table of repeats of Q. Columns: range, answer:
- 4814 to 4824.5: 17.7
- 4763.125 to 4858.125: 17.6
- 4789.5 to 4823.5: 17.8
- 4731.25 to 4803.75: 17.8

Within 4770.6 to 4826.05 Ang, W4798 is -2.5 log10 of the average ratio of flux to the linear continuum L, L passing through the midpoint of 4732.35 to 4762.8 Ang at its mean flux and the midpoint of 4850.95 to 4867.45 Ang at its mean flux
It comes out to -0.08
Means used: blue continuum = 17.9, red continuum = 14.9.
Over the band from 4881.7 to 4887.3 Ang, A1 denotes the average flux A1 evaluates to 17.2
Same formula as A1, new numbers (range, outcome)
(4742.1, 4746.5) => 18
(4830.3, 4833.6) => 17.9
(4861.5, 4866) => 14.3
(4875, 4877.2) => 16.6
